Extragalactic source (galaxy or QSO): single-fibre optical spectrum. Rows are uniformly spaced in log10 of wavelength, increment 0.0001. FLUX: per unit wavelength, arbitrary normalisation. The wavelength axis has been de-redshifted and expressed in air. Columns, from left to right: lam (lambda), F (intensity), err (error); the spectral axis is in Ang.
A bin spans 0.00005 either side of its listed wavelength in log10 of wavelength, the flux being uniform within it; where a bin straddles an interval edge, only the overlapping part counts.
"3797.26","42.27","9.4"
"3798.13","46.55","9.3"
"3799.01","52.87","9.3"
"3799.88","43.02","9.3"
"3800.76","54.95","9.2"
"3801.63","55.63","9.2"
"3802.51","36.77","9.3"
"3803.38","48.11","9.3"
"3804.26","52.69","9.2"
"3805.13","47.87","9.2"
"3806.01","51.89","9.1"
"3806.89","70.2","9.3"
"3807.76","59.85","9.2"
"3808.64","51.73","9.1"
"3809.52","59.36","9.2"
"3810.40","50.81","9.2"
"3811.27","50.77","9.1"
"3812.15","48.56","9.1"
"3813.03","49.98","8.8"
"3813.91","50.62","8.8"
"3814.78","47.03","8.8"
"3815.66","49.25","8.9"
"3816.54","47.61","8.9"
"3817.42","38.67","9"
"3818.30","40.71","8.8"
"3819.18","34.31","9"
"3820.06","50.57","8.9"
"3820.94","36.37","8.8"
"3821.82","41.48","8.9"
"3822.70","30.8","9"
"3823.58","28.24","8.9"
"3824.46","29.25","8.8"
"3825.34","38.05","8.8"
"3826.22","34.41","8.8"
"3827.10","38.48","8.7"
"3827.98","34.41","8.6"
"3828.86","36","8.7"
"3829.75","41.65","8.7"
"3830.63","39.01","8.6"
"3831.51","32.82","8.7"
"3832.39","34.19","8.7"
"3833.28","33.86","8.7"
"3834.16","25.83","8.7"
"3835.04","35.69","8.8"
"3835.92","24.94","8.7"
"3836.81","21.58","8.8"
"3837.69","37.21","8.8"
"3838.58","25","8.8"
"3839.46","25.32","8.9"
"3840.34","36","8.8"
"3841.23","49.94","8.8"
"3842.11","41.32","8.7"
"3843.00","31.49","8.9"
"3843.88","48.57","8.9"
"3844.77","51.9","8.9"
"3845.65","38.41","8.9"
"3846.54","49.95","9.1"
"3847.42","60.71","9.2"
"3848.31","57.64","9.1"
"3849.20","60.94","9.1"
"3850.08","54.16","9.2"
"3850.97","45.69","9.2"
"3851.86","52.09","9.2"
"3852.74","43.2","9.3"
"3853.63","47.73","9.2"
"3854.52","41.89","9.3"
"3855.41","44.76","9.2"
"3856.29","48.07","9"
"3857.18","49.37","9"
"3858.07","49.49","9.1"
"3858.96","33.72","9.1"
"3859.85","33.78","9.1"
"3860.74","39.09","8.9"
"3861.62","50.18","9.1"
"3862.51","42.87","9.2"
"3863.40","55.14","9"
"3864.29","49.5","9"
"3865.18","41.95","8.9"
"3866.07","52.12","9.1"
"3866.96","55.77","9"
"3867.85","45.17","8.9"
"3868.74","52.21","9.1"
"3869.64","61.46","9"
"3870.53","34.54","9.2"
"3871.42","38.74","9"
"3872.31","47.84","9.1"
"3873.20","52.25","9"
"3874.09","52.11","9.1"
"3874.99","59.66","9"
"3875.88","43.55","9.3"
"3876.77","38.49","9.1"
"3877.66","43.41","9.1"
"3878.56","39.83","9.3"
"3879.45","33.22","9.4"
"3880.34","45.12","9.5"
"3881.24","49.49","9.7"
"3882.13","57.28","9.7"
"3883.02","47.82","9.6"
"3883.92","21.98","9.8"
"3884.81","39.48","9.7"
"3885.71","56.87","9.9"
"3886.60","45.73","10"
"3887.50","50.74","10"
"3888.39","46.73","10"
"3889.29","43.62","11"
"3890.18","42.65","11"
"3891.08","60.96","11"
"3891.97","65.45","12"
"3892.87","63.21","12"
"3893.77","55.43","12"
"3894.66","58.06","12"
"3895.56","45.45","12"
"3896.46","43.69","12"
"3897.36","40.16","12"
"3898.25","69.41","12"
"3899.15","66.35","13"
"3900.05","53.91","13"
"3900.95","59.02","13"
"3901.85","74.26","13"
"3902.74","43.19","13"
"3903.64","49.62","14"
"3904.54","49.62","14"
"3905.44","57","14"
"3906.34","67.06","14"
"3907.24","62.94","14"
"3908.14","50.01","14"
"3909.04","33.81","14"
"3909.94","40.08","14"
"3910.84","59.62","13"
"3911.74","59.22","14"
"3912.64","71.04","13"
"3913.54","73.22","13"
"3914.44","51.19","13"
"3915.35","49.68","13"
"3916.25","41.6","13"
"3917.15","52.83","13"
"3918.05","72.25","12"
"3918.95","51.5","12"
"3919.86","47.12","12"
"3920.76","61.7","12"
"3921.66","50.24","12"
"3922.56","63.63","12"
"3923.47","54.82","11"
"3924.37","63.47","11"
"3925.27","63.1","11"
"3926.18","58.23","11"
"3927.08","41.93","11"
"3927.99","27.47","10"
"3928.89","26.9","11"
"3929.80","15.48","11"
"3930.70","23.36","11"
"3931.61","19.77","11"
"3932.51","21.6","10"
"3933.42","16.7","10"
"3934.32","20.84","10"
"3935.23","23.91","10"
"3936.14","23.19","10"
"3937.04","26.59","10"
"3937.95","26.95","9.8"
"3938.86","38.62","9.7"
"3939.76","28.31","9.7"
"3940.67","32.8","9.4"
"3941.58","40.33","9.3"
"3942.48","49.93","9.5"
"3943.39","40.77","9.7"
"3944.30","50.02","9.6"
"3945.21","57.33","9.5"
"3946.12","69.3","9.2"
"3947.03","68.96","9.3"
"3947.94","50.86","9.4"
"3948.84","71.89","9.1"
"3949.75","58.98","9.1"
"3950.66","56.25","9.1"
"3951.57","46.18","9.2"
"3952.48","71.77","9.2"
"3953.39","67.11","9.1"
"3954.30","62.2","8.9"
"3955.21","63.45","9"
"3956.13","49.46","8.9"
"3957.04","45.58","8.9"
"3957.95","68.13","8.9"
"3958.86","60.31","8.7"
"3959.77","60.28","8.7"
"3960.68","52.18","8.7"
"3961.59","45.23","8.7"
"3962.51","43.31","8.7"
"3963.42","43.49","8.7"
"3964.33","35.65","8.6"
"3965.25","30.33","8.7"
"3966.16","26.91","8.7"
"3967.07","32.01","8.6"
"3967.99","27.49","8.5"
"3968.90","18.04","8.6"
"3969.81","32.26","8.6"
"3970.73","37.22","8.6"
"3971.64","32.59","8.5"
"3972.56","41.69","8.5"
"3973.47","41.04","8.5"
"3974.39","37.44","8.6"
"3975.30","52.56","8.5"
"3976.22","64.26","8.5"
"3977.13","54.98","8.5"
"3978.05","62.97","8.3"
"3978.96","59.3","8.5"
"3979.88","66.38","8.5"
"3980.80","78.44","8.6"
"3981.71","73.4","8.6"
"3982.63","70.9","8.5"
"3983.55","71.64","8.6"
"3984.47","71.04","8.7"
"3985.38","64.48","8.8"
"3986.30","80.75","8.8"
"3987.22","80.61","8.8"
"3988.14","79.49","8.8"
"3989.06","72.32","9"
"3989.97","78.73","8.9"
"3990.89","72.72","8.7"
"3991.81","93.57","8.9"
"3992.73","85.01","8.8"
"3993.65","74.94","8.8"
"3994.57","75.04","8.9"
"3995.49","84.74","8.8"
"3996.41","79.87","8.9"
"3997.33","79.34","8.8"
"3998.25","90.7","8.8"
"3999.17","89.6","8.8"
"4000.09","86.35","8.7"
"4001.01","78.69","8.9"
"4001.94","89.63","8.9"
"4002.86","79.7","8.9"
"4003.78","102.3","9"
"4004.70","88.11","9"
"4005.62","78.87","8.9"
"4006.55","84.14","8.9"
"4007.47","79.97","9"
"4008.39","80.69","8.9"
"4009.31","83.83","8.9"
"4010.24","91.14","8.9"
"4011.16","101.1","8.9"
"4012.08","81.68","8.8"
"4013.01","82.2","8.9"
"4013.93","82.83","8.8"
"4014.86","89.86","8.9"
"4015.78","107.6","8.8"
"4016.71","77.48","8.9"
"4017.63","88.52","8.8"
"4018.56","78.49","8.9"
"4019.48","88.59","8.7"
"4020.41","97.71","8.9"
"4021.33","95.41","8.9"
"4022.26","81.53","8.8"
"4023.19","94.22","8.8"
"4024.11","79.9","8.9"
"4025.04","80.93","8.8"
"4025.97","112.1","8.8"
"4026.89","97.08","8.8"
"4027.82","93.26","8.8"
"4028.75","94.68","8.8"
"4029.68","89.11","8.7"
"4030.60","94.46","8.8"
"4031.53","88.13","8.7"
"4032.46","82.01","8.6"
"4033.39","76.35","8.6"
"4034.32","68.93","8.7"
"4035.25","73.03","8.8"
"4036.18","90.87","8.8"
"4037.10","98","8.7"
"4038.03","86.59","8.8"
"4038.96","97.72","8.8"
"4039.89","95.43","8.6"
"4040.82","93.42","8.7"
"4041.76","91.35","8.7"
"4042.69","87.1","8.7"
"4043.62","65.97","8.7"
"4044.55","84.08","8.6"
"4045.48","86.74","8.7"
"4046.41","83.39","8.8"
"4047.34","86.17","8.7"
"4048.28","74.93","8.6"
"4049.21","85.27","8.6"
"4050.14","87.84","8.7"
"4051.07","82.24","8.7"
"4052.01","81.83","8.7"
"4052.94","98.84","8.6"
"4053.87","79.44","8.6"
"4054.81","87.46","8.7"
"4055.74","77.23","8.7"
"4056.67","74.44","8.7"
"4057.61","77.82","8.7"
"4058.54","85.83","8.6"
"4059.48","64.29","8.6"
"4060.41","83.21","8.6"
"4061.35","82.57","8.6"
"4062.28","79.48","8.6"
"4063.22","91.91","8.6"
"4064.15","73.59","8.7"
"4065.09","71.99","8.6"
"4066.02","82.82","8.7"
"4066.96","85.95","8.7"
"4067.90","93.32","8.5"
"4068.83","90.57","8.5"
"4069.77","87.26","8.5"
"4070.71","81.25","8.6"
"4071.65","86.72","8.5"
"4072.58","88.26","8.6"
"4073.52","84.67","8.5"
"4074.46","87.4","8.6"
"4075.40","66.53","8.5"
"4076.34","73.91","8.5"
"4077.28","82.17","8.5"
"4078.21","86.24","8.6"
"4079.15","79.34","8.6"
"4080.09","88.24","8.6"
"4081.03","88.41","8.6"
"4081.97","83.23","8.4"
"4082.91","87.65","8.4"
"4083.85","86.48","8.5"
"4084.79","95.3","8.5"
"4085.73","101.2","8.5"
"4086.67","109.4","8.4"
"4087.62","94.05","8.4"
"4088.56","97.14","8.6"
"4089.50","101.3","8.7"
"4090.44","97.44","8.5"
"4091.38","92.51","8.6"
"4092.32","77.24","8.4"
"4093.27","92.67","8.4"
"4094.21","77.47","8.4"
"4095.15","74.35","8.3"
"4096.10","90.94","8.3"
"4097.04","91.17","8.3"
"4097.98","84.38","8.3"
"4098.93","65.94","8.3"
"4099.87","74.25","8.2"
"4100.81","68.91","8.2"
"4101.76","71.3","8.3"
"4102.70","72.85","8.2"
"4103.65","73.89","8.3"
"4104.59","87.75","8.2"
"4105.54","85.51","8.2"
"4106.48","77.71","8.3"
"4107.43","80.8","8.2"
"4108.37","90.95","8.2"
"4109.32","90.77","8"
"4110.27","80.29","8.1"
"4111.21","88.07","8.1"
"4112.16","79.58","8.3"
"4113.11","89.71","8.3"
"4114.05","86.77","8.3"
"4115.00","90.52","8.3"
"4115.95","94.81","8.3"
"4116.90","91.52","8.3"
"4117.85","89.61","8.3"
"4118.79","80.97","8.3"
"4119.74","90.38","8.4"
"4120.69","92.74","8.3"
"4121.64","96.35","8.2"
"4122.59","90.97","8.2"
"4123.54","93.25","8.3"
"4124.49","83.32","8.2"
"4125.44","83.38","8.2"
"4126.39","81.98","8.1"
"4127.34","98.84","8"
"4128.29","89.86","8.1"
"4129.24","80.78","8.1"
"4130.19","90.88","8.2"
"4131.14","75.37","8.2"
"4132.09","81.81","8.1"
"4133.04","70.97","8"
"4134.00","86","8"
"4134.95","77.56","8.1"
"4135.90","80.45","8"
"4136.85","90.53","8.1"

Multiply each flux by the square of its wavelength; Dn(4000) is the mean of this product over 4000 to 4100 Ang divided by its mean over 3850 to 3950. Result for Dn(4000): 1.95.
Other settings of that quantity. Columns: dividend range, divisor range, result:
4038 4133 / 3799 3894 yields 2.14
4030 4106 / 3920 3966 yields 1.97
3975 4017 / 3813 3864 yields 2.09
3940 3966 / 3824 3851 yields 1.43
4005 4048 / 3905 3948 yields 2.01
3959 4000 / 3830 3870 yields 1.49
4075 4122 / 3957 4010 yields 1.39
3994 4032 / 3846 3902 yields 1.92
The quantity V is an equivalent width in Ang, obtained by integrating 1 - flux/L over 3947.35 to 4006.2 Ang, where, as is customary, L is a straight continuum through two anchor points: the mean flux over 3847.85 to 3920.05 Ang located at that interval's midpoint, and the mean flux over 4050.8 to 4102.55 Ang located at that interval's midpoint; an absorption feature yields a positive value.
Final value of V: 3.7 Ang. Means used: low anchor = 50.4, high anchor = 84.3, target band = 62.9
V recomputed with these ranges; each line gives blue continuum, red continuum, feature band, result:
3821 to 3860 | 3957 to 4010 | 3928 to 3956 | 7.7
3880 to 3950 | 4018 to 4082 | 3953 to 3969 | 3.6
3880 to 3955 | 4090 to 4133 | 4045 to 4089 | -4.7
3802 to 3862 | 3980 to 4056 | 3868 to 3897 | 3.4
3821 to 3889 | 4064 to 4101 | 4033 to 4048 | -1.4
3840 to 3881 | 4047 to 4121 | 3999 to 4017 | -3.8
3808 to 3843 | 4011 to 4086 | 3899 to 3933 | 4.2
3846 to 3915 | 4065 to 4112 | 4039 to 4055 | -1.6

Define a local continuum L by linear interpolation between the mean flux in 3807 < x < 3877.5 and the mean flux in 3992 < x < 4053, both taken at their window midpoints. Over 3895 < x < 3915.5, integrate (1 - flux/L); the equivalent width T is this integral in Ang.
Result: 1.2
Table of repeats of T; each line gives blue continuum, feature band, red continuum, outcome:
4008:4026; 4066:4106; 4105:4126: 1.1 Ang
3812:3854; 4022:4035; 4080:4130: -2.5 Ang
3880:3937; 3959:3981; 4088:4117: 5.6 Ang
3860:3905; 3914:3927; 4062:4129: 0.1 Ang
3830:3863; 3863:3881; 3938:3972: -1.7 Ang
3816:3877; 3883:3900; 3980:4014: 1.0 Ang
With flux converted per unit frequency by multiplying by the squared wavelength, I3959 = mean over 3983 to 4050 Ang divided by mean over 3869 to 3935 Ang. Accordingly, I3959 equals 1.86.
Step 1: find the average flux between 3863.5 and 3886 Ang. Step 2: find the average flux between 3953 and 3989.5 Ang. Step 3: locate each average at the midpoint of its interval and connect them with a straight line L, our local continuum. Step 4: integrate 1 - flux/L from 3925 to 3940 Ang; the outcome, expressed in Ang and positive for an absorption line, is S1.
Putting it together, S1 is 6.4 Ang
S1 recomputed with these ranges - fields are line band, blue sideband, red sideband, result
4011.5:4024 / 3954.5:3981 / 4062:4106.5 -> -4.9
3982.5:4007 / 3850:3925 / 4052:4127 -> -4.3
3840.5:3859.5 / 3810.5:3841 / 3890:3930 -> -2.4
